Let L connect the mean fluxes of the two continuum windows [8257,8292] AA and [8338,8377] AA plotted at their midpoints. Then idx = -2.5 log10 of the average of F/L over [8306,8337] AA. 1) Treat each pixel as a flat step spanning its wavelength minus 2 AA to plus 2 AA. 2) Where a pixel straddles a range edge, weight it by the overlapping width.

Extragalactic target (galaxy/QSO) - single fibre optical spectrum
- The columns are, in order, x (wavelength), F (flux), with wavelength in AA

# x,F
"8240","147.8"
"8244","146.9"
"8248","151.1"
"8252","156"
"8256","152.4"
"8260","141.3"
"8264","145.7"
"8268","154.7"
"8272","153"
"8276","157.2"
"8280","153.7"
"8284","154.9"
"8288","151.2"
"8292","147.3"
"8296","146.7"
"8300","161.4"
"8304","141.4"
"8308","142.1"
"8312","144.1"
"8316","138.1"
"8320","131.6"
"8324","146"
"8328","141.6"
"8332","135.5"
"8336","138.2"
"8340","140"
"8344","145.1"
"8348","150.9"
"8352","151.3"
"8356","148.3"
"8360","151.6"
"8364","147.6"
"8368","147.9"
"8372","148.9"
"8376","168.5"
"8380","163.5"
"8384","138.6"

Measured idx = 0.08 mag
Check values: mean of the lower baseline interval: 151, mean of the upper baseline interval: 150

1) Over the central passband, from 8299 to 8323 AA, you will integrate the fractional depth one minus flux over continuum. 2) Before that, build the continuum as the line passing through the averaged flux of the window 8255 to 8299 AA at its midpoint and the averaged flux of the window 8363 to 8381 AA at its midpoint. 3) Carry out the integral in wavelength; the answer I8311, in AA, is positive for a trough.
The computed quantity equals 1.57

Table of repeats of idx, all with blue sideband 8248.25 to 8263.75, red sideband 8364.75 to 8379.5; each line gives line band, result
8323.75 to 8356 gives 0.073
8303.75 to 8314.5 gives 0.071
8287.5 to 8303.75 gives 0.007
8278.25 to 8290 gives -0.016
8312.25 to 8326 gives 0.100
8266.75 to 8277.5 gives -0.032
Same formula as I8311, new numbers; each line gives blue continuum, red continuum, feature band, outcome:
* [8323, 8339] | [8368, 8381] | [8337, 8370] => 0.4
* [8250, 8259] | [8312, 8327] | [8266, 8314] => -1.7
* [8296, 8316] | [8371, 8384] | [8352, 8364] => 0.4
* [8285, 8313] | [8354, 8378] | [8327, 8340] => 1.0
